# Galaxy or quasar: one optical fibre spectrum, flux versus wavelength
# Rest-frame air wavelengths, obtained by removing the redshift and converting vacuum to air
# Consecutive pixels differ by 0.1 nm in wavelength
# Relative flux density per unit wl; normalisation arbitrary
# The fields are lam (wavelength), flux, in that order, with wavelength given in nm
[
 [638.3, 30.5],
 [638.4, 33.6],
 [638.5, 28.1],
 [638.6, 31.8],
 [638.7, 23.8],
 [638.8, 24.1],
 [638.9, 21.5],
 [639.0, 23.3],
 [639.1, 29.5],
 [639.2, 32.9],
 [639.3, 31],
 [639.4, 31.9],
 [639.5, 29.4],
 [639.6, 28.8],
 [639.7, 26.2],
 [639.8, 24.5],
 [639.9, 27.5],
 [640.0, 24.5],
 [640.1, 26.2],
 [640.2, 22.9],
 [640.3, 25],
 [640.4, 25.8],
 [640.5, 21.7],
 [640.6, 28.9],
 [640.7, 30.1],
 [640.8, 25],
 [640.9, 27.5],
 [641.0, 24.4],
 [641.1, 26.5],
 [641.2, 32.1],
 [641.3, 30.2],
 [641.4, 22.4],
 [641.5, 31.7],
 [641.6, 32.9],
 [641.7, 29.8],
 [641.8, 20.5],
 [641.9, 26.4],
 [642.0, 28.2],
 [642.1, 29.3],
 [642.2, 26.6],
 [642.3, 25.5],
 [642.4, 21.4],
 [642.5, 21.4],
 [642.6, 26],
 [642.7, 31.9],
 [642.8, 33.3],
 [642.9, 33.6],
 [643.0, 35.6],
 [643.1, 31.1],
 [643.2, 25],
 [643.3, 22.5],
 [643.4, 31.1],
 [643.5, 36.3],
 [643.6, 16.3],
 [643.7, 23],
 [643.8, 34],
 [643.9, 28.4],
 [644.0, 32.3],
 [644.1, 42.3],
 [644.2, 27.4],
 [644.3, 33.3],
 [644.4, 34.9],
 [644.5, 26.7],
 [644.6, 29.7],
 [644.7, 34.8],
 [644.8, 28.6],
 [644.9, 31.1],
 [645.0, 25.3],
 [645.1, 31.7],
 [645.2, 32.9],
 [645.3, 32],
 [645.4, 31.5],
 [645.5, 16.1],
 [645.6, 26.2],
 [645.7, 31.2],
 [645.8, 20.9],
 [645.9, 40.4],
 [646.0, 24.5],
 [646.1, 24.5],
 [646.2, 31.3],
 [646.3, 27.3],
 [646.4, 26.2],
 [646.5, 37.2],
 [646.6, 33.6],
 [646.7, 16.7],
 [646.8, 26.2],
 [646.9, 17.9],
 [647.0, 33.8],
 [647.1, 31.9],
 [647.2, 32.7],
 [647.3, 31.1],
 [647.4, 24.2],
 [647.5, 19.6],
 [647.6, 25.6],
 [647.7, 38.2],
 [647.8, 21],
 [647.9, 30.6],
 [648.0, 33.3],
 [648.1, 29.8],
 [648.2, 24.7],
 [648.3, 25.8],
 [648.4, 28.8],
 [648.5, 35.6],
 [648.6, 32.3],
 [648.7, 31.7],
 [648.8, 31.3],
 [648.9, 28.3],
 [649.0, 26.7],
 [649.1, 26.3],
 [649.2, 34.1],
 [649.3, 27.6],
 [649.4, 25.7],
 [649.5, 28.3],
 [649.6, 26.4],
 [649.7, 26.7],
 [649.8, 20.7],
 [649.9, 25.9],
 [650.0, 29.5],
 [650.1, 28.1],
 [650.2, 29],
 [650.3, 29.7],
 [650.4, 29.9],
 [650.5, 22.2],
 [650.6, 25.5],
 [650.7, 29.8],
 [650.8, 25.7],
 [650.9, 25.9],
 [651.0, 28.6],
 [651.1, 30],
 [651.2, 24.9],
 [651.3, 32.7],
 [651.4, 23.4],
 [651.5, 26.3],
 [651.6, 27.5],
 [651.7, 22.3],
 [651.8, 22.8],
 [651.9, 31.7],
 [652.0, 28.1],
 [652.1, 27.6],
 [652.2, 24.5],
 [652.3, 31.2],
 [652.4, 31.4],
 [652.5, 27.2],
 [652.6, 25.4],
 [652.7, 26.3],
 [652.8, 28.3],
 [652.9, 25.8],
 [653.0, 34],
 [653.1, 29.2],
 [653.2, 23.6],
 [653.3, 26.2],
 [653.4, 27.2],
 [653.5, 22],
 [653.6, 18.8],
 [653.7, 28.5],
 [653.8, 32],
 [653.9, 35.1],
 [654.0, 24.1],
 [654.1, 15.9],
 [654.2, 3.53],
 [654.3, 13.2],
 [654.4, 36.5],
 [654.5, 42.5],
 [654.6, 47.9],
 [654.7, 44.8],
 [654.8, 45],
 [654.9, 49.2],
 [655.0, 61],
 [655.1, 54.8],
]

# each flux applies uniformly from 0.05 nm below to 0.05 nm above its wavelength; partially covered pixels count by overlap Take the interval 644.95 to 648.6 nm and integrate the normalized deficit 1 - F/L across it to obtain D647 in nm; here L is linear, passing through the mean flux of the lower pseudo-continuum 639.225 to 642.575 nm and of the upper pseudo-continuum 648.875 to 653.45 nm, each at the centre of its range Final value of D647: -0.17 nm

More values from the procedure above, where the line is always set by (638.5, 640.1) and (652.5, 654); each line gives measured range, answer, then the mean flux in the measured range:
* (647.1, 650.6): -0.13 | 28.3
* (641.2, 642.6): 0.03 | 26.8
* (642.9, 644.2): -0.12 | 29.9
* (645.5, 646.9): 0.00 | 27.4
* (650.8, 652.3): 0.01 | 27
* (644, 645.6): -0.19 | 30.5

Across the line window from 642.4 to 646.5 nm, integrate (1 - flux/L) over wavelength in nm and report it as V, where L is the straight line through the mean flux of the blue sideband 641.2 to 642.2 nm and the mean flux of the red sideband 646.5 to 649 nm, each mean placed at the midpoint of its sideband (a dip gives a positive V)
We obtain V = -0.141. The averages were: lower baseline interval 28.1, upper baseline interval 28.7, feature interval 29.3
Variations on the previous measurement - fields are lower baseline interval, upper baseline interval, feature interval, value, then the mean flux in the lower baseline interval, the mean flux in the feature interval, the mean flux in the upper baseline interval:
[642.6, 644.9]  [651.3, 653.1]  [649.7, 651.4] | 0.050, 30.5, 27.2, 27.5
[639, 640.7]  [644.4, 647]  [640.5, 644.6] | -0.114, 27.3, 28.6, 28.4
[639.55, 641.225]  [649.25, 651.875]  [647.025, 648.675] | -0.158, 26.2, 29.2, 26.8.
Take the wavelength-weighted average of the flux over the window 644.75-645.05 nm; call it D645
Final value 28.3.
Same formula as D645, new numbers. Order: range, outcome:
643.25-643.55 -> 30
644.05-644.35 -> 34.3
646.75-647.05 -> 26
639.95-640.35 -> 24.7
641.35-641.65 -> 29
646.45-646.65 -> 35.4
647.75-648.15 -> 28.7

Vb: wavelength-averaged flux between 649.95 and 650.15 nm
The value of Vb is 28.8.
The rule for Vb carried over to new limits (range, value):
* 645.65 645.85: 26.1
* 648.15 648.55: 28.7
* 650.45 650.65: 23.9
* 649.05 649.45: 28.4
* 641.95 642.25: 28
